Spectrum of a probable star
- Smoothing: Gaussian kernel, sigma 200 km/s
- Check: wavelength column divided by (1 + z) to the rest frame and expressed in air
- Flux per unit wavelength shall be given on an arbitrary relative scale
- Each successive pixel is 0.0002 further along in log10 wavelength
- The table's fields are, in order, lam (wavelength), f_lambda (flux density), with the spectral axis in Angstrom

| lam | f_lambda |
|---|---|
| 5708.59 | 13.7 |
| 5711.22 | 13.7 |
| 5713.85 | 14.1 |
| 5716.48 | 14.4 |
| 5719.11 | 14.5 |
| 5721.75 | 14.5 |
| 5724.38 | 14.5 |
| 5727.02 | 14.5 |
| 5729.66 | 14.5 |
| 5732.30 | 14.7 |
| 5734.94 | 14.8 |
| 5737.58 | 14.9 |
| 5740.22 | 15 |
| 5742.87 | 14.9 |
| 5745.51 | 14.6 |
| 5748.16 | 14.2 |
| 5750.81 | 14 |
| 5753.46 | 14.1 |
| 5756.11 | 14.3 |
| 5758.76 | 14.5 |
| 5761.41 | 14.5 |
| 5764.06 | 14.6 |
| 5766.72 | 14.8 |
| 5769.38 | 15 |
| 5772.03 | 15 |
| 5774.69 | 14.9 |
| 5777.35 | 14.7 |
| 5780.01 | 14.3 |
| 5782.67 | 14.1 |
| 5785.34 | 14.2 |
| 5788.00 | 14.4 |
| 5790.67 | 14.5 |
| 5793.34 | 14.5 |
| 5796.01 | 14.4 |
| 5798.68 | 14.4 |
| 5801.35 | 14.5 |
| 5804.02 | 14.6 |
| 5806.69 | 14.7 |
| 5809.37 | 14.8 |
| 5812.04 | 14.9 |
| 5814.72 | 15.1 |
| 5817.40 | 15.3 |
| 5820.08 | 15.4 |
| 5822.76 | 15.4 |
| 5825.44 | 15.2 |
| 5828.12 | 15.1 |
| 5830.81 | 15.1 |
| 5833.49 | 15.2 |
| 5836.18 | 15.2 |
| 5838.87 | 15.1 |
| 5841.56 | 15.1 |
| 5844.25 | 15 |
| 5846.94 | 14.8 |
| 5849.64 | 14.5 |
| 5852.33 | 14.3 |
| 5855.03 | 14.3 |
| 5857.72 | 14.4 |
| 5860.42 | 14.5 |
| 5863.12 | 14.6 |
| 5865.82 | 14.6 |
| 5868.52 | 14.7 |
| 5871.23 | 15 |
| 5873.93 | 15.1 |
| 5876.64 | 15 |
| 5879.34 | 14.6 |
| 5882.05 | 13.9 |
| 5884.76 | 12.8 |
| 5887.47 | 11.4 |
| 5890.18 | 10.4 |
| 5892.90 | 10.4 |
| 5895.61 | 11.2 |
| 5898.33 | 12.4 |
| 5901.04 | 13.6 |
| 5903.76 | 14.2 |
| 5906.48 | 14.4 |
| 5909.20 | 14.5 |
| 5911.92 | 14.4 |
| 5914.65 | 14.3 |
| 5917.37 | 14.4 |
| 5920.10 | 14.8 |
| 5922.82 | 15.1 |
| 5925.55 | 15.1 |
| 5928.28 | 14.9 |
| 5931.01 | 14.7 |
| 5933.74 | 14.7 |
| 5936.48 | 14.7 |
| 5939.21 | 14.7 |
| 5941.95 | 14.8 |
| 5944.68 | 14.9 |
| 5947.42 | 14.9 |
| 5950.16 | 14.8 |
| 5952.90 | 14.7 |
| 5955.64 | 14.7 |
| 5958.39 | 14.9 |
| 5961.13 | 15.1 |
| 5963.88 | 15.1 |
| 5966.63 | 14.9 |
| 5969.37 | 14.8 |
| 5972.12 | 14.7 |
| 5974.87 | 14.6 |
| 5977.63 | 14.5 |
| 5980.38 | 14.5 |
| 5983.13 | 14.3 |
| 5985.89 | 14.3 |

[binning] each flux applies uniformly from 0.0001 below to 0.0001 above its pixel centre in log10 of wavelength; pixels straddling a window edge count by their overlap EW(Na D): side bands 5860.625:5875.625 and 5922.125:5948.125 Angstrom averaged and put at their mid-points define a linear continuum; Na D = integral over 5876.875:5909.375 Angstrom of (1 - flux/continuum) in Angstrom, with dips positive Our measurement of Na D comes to 4.3 Angstrom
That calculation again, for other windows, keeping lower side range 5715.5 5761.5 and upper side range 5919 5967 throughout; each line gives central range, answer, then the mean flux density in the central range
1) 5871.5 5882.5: 0.0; 14.8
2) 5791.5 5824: -0.4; 14.8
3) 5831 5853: -0.4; 14.9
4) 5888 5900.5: 3.0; 11.3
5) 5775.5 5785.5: 0.2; 14.4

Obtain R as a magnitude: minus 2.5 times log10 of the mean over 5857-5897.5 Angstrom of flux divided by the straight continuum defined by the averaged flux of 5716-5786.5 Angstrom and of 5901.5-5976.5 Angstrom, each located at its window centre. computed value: 0.09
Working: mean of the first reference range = 14.6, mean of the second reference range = 14.7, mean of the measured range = 13.5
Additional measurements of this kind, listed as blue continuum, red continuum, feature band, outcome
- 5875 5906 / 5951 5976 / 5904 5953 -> -0.06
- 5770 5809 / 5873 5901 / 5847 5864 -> -0.09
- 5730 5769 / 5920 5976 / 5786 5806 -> 0.01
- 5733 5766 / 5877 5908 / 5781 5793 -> -0.02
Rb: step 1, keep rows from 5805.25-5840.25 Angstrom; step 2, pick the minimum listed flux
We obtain 14.7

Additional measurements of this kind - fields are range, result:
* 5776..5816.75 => 14.1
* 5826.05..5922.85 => 10.4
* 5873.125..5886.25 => 12.8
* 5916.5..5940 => 14.4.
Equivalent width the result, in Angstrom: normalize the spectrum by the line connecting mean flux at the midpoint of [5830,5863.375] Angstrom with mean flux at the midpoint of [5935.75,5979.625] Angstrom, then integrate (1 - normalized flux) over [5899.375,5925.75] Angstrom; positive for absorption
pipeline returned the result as 0.6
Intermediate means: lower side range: 14.8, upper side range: 14.8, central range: 14.4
